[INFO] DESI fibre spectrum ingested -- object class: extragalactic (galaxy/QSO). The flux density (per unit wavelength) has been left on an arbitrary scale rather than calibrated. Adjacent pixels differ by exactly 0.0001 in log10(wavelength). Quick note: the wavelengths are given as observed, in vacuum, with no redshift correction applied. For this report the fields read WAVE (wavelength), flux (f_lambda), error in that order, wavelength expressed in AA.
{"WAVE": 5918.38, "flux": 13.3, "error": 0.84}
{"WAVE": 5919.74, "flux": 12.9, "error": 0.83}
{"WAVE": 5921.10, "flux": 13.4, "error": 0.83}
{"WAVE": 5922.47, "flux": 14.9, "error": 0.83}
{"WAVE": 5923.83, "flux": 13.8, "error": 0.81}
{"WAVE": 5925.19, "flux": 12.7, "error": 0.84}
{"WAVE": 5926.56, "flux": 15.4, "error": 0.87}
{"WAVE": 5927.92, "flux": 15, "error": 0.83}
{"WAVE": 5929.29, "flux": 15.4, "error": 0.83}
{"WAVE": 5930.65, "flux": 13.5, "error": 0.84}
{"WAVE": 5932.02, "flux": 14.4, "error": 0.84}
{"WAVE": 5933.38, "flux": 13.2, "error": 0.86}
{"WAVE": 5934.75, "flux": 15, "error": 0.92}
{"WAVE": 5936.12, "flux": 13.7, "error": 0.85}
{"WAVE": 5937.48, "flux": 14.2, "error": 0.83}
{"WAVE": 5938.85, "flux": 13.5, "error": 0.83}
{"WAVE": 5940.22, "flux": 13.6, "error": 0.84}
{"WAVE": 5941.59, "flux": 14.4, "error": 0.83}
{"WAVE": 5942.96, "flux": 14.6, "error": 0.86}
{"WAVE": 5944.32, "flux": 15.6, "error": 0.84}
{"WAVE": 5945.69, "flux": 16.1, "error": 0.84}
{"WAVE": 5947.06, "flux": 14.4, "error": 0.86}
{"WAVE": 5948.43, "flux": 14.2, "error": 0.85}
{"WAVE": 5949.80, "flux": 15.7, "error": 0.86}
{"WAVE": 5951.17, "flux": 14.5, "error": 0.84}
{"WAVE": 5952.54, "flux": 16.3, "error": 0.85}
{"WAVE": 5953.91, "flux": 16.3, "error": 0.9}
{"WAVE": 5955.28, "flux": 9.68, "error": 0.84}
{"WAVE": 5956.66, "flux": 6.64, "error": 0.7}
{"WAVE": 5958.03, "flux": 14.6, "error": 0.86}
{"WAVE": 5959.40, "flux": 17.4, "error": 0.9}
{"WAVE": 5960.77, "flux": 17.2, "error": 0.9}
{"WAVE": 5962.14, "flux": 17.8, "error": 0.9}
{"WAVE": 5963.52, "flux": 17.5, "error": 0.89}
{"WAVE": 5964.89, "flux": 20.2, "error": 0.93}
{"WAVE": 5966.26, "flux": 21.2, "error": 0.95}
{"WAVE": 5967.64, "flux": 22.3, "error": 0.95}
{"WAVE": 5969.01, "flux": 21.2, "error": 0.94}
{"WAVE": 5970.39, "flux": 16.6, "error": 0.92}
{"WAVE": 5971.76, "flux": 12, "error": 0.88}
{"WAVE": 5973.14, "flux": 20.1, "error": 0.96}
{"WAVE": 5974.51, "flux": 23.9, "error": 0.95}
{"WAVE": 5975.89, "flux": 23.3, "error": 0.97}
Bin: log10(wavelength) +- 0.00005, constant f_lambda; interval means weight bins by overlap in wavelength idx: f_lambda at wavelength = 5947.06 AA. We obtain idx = 14.4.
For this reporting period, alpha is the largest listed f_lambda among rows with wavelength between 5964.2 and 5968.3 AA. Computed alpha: 22.3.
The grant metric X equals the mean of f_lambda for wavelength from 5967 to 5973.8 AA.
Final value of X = 18.4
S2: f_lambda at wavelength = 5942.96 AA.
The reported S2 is 14.6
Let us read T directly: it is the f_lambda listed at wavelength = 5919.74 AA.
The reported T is 12.9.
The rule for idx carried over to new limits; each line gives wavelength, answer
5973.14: 20.1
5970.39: 16.6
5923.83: 13.8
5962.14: 17.8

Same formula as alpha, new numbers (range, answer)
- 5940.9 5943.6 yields 14.6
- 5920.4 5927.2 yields 15.4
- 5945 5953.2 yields 16.3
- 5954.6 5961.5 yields 17.4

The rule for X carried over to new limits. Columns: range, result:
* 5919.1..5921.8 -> 13.1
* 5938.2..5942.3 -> 13.8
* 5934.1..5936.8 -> 14.3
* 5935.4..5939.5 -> 13.8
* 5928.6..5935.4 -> 14.3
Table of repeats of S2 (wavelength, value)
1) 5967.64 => 22.3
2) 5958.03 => 14.6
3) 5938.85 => 13.5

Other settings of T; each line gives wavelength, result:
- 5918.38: 13.3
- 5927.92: 15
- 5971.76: 12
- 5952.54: 16.3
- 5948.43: 14.2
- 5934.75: 15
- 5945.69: 16.1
